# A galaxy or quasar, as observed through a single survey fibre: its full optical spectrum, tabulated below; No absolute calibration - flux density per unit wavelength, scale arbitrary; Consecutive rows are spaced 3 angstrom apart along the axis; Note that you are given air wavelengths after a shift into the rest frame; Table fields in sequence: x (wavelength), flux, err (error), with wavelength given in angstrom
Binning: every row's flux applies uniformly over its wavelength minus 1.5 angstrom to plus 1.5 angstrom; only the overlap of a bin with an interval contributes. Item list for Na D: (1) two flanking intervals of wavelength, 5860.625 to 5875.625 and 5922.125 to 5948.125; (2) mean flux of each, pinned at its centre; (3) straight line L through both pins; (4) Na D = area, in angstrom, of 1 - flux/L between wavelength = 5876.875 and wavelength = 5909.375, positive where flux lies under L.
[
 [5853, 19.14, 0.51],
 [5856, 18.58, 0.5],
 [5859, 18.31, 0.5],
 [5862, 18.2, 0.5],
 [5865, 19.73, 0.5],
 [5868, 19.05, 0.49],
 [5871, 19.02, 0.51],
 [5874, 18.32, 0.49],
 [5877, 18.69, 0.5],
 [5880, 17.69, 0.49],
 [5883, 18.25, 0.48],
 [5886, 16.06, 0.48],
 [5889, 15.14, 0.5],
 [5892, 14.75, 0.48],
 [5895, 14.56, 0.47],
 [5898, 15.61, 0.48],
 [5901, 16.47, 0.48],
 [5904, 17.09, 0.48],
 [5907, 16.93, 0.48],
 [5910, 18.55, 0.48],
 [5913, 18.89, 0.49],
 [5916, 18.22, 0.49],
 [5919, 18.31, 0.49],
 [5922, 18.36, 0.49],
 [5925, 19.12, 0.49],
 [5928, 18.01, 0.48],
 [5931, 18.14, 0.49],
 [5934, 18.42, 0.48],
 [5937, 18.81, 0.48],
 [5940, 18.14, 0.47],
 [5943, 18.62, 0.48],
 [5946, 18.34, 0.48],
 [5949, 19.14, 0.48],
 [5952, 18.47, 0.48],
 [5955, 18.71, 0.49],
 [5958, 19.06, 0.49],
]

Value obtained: 3.96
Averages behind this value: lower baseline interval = 18.9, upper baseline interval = 18.5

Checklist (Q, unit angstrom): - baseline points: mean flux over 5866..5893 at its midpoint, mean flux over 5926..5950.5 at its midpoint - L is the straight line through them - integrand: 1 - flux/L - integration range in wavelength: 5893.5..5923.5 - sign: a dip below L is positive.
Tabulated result 1.2 angstrom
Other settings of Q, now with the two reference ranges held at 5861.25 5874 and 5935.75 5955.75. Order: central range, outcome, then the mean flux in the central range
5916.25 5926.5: 0.1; 18.6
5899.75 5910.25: 0.9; 17.1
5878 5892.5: 1.8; 16.6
